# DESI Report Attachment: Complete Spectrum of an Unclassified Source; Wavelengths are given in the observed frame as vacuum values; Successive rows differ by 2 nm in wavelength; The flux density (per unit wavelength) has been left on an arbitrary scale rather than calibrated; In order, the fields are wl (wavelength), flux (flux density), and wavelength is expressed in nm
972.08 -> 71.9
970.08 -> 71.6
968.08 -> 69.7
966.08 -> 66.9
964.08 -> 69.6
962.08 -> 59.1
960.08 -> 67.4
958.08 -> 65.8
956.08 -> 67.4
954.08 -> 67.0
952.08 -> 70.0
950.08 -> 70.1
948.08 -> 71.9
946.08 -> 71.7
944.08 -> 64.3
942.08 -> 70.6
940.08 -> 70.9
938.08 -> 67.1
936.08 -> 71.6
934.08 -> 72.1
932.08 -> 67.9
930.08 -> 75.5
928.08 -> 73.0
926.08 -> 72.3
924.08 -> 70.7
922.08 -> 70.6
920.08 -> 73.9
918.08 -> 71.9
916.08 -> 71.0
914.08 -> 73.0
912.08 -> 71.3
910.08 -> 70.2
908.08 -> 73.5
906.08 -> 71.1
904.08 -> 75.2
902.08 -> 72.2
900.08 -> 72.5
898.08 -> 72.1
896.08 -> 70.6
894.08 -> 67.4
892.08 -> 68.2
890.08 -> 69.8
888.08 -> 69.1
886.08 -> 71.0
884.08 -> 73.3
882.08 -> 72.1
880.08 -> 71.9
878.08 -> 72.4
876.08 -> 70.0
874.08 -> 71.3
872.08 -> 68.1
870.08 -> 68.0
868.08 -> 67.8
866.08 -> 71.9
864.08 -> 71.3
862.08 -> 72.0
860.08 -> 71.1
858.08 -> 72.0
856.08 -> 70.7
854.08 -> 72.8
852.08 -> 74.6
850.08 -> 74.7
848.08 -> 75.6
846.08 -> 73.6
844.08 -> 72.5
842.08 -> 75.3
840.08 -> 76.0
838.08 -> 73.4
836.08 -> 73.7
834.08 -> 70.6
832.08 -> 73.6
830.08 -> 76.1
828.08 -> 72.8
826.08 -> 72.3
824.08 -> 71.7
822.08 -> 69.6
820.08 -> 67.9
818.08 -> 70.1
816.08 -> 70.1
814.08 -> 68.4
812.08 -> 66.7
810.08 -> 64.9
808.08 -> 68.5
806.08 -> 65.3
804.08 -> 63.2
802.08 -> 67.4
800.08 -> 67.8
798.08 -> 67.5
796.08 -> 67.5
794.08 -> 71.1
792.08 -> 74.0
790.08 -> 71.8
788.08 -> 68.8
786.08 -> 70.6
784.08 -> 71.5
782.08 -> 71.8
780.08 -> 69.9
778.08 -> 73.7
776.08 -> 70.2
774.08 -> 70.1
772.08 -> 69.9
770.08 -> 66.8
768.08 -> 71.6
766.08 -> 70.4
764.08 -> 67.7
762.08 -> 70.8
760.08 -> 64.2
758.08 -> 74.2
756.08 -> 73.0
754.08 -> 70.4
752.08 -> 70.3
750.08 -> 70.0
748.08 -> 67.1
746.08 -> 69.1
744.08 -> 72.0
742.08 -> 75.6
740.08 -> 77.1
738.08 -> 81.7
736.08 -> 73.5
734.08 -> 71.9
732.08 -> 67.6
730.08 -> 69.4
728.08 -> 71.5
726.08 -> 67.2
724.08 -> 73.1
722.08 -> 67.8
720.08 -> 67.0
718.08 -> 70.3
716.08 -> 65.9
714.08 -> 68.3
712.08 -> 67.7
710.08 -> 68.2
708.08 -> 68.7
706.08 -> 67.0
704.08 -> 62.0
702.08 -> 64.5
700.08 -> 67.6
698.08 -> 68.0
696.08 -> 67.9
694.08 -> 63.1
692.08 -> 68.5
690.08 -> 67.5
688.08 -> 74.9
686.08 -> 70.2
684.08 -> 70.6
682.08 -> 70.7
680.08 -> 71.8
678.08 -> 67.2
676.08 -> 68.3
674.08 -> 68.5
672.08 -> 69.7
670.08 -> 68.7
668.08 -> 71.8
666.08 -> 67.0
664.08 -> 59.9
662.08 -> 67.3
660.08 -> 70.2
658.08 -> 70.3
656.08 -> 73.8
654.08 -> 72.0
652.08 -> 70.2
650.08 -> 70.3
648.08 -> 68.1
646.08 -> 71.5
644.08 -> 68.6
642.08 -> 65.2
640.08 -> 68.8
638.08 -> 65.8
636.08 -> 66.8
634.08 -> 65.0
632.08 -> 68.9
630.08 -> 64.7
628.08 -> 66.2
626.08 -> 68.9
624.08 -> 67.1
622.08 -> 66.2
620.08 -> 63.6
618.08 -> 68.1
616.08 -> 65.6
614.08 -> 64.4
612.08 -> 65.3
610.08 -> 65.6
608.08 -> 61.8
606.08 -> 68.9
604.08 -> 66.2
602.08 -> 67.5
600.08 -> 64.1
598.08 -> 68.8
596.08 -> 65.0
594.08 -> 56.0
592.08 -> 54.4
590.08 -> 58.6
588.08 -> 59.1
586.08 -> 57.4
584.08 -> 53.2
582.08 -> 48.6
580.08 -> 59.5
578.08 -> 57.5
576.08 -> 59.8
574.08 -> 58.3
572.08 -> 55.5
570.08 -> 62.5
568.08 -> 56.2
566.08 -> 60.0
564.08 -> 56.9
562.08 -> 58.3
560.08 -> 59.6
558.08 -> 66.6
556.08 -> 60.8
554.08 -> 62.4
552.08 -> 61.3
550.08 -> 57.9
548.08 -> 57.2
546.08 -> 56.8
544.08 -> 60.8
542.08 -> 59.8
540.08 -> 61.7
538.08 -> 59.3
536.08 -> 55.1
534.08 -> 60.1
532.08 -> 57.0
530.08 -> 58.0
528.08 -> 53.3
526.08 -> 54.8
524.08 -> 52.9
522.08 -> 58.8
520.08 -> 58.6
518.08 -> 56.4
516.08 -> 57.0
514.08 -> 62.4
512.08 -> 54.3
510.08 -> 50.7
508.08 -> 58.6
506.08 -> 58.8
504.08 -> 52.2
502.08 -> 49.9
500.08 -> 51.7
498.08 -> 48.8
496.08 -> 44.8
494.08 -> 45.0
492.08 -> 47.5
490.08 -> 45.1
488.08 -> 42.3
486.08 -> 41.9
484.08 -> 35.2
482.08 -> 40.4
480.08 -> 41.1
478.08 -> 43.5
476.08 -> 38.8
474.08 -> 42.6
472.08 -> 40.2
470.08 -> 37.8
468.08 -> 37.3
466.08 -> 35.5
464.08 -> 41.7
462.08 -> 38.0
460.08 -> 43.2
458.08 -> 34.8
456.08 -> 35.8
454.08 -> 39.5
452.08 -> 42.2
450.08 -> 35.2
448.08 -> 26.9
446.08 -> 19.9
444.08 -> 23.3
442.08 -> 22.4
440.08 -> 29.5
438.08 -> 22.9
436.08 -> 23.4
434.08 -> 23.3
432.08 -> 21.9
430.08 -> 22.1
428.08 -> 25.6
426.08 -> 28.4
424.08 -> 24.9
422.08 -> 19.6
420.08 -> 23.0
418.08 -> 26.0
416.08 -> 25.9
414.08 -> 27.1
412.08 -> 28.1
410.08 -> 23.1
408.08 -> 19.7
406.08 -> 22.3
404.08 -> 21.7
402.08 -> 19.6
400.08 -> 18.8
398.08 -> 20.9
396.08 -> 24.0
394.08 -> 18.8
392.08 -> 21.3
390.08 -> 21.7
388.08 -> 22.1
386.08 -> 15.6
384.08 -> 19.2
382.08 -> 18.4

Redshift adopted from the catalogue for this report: 0.13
